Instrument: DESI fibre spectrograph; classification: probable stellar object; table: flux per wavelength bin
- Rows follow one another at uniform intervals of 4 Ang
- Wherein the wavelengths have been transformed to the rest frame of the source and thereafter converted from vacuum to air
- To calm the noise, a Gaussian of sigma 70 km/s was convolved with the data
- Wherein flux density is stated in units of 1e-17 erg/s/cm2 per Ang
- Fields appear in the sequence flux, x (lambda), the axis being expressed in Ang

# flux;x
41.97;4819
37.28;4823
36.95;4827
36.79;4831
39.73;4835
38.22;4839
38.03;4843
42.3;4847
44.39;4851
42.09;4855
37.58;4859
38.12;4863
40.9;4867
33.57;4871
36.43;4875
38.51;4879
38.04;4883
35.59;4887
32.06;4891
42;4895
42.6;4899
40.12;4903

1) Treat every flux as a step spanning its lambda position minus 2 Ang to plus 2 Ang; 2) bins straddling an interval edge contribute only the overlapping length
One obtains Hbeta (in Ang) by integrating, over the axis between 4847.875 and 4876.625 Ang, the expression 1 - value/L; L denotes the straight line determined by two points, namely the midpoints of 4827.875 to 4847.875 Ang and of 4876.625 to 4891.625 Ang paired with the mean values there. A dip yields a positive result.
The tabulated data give -1.3 Ang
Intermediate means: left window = 38.7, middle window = 39.2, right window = 36.4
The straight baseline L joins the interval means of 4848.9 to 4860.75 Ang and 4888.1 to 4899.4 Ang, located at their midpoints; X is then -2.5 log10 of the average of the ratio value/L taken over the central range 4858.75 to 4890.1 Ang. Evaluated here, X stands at 0.07 mag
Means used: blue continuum 41.4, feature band 37.1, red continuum 38.1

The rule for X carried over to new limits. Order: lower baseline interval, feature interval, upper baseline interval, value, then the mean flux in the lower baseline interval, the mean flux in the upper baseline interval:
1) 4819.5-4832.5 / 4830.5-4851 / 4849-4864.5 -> -0.02 mag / 37.6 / 40.6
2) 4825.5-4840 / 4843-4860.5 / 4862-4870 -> -0.08 mag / 37.9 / 38.9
